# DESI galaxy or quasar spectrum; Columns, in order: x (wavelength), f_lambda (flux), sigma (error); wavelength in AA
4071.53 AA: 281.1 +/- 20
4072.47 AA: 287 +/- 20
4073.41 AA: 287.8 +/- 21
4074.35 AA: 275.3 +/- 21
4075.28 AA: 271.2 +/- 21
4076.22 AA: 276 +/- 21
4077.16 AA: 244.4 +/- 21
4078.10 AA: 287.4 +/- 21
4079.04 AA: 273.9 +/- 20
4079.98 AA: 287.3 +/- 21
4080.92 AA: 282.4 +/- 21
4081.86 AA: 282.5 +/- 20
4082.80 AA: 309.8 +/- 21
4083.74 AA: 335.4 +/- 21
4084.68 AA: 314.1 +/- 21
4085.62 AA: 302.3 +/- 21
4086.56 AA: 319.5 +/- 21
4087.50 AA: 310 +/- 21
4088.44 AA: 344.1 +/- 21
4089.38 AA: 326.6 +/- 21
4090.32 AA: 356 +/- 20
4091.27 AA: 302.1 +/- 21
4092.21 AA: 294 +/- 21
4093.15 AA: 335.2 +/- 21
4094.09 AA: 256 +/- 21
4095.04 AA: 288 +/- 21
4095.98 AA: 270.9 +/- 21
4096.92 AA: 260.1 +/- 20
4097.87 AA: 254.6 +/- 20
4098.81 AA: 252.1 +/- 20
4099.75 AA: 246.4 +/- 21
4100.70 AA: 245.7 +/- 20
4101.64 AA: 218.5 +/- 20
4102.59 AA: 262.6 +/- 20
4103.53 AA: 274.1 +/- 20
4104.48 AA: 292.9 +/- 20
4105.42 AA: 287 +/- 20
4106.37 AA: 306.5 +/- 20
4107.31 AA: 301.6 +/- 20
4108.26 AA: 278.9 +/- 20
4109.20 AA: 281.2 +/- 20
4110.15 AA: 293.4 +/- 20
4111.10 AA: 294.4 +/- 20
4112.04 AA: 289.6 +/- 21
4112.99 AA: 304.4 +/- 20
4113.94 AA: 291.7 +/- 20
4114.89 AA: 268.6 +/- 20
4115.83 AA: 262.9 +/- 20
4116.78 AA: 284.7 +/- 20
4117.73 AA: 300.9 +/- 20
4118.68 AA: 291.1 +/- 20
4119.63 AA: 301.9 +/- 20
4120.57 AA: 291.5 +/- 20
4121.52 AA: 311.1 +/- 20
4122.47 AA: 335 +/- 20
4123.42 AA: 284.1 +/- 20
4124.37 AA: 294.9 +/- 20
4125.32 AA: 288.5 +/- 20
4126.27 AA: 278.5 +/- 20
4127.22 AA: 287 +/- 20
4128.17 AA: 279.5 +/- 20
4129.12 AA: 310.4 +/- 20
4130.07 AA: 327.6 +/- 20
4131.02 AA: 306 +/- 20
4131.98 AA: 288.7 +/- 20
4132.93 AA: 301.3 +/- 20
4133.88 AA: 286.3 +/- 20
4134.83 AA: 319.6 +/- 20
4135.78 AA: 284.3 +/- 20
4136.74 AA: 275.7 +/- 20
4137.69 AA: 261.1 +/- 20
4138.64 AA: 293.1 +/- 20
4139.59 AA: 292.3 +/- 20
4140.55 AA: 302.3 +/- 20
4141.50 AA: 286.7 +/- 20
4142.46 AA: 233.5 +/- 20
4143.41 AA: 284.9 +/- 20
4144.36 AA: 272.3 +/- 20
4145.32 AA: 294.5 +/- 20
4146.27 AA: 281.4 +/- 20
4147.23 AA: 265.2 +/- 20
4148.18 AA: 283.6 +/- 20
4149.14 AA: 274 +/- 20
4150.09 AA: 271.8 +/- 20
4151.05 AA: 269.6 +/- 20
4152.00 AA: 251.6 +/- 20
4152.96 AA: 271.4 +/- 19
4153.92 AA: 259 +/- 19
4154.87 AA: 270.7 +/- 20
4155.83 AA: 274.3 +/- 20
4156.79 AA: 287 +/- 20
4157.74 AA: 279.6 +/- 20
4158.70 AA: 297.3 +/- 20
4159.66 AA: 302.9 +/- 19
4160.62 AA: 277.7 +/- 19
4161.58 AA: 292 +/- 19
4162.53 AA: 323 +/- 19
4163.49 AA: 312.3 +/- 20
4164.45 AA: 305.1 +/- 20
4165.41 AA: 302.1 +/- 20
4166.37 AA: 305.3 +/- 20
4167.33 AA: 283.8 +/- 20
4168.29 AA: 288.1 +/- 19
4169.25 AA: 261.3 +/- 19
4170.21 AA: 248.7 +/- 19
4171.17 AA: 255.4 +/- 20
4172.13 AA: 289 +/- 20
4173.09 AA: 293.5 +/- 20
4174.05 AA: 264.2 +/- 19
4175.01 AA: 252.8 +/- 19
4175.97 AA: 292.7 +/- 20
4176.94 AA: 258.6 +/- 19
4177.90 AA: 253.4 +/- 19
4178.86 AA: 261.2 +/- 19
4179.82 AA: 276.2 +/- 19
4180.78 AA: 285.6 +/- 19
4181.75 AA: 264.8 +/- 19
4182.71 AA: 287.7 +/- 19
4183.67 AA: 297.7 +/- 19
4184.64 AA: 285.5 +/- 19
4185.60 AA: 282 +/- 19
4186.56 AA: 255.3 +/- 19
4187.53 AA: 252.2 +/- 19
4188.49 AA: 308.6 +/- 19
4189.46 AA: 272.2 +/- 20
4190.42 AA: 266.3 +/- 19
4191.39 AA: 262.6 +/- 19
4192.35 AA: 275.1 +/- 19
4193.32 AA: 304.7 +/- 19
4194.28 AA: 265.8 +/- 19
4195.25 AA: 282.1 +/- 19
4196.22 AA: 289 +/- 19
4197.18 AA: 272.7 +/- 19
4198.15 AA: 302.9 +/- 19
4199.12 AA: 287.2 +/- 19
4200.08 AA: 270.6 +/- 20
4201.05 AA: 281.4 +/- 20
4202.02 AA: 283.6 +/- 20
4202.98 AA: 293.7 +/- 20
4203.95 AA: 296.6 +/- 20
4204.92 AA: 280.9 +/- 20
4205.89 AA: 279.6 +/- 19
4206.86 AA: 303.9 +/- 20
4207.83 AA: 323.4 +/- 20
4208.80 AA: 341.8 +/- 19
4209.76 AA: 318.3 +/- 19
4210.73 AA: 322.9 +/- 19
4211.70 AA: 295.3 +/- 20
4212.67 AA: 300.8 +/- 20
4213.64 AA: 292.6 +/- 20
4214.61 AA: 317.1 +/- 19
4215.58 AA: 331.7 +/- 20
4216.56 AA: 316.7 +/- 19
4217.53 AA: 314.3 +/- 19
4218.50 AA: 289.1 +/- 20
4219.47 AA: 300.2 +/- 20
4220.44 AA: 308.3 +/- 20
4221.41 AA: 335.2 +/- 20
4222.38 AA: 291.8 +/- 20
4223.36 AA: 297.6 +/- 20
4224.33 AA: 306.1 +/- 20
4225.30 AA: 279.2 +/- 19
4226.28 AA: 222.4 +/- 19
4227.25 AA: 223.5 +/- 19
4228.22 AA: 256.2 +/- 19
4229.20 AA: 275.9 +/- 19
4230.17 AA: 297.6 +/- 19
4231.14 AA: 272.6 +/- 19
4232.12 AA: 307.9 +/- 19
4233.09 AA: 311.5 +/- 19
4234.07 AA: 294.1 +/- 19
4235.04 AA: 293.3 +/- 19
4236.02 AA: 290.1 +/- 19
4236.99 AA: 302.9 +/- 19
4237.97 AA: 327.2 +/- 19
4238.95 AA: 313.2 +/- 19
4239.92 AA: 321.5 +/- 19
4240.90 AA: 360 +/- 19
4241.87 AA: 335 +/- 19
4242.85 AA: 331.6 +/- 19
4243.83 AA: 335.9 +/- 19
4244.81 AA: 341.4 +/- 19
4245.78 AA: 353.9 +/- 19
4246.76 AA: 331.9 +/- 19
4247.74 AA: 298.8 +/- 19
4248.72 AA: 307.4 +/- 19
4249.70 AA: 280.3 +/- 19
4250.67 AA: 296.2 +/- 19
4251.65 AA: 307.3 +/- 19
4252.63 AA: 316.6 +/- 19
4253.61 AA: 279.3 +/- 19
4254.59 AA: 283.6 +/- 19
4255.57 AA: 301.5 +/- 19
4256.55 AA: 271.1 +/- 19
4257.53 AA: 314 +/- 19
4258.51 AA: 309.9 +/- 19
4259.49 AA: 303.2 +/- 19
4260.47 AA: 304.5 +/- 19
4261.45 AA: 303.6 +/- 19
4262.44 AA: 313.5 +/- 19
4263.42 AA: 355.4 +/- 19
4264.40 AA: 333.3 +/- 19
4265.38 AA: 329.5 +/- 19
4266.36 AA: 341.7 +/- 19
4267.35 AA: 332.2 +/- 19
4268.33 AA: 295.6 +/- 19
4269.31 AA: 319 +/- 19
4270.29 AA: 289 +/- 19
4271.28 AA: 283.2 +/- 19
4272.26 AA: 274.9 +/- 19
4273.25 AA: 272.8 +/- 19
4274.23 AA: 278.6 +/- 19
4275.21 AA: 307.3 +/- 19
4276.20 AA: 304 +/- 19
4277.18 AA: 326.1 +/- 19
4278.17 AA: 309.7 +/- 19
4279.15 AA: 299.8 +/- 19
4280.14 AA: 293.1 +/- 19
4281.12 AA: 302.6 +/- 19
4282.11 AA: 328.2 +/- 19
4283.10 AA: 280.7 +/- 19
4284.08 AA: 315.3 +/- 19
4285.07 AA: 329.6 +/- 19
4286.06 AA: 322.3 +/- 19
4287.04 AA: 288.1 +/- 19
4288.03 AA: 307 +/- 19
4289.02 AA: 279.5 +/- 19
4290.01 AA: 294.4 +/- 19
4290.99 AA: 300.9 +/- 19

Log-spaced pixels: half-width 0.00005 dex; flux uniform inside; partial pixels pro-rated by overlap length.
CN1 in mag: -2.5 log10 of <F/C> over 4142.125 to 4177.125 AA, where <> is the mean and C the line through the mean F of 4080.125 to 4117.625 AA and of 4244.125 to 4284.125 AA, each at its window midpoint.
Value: 0.06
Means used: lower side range 289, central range 280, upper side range 307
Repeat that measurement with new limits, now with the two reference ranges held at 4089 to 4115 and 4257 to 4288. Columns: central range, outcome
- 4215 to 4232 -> 0.04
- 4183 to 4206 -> 0.06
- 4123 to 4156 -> 0.02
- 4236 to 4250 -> -0.07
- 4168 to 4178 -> 0.10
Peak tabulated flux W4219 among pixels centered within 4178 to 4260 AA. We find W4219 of 360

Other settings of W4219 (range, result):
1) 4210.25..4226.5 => 335.2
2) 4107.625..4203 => 335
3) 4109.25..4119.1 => 304.4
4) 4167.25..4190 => 308.6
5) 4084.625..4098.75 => 356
